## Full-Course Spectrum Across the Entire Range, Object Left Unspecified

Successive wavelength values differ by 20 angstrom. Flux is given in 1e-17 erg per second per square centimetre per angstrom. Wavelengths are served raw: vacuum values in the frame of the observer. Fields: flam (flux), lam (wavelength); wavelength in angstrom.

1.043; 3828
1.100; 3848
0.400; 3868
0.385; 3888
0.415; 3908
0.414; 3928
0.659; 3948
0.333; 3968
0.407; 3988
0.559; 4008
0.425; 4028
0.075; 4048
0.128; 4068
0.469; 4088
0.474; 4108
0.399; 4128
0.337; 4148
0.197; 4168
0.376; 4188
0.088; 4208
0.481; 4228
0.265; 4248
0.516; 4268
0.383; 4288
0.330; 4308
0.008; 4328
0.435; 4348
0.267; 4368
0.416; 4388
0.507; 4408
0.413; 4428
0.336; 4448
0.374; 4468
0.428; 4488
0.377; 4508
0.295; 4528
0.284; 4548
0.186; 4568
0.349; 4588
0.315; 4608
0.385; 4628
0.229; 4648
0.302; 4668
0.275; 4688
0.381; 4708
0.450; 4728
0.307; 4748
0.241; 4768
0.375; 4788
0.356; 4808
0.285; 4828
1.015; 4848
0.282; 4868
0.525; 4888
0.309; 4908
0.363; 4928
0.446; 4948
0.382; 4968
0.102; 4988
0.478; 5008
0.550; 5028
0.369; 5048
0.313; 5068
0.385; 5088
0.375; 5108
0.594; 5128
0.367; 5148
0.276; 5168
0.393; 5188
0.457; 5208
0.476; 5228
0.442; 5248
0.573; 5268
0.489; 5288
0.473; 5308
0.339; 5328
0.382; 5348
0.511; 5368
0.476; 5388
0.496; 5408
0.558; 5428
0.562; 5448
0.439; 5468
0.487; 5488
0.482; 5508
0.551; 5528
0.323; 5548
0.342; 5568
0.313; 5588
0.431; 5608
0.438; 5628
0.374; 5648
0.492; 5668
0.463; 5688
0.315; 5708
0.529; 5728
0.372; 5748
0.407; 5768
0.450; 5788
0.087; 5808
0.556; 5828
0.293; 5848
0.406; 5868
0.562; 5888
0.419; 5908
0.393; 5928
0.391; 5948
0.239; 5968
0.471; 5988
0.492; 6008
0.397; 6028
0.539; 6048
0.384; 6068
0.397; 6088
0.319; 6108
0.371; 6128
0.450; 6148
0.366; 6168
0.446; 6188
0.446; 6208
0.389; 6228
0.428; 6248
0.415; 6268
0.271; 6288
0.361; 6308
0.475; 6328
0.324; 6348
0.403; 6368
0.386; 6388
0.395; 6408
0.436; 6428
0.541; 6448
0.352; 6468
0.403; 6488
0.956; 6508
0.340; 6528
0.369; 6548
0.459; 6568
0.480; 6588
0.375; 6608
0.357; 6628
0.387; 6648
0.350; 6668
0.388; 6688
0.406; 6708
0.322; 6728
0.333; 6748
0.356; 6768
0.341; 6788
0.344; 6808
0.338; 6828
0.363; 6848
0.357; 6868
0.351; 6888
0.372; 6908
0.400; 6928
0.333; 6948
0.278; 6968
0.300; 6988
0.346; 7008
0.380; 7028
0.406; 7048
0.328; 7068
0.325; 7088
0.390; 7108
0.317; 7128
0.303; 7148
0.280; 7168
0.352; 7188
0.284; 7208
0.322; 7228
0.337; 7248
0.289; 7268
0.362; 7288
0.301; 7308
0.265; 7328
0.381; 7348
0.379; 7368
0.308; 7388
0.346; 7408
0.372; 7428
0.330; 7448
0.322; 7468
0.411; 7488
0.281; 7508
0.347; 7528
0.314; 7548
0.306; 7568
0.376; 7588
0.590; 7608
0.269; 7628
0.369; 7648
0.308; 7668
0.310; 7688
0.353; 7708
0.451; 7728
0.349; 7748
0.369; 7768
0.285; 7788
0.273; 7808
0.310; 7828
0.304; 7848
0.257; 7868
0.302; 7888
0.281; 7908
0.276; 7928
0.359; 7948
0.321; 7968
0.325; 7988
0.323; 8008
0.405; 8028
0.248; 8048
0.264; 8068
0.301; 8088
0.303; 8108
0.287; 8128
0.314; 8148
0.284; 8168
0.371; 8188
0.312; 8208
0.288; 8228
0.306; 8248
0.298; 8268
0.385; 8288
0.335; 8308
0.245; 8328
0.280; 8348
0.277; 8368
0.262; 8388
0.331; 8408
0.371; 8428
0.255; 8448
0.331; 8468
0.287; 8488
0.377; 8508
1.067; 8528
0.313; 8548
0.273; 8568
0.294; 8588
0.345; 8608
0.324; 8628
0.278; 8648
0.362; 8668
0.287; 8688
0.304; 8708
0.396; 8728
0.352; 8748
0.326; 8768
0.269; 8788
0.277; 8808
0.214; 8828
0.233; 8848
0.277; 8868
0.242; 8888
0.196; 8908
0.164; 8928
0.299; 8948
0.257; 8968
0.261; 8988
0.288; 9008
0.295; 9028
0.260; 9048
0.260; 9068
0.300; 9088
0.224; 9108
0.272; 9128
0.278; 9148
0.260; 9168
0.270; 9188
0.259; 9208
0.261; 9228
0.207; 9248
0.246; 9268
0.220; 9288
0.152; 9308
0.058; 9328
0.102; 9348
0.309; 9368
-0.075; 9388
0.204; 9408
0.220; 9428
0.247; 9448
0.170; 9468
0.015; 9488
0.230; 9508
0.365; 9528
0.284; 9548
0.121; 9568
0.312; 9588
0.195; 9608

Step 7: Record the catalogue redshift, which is 0.30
